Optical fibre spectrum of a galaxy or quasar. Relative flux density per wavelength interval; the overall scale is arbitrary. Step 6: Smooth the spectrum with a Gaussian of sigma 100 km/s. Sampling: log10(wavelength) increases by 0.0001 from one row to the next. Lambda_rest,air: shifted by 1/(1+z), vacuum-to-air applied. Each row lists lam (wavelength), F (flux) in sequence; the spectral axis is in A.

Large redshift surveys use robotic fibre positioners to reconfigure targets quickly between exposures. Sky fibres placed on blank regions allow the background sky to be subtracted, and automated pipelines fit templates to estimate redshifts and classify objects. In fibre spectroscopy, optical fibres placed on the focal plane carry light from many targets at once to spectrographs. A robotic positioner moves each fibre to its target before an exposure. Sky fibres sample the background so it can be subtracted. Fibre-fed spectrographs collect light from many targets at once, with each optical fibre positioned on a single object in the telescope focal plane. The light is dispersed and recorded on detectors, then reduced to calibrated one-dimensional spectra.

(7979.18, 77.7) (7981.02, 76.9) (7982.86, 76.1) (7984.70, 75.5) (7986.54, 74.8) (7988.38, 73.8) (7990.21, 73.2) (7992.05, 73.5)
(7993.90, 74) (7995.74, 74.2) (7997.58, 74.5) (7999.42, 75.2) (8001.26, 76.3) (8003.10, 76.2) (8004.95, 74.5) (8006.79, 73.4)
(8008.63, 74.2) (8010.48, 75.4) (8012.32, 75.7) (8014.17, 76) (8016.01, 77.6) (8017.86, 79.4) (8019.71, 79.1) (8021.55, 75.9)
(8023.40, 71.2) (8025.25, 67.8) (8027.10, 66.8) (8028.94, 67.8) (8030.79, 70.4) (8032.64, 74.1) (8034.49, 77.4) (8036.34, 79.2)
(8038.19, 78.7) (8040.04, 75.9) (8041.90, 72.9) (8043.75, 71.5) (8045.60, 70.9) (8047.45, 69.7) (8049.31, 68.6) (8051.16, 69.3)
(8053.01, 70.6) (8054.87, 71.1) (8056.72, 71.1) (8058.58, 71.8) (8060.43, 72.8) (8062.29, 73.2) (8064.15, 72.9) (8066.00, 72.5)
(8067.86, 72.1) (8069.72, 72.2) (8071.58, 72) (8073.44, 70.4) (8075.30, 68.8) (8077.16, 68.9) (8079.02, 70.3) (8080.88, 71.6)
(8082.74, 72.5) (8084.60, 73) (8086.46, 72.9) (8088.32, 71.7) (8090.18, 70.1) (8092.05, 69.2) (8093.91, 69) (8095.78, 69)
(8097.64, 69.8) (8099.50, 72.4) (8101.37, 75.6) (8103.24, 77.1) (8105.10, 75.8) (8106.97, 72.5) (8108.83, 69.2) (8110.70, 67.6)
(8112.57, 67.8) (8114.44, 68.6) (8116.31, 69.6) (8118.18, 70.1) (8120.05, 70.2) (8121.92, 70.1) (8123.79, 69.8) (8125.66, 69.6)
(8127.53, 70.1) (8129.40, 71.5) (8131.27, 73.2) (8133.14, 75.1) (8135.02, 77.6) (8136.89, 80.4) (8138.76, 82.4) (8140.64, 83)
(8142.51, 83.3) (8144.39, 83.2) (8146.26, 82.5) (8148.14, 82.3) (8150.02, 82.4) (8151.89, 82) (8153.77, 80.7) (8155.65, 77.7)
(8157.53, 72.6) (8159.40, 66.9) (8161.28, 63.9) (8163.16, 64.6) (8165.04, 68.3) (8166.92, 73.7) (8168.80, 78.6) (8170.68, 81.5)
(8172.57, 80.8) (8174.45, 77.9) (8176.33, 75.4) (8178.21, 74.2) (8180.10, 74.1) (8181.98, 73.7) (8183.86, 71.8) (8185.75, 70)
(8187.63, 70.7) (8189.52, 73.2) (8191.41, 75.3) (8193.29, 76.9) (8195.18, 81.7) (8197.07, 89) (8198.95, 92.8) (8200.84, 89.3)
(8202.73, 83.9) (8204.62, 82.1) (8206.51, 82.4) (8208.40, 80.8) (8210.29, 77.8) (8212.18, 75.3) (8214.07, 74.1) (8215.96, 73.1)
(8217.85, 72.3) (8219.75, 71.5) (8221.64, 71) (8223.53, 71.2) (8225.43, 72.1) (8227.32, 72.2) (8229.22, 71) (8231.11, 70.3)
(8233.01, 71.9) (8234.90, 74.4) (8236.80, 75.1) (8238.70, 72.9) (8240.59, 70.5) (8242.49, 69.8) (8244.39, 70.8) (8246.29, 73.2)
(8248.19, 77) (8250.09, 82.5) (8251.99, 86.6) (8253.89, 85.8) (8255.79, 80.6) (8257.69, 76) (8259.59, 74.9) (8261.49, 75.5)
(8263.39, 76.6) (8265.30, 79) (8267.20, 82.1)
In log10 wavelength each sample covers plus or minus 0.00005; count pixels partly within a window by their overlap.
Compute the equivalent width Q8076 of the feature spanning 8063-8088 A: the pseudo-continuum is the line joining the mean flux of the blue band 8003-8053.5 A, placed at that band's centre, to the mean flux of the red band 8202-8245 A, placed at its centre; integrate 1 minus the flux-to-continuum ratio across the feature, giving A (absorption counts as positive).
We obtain 0.7 A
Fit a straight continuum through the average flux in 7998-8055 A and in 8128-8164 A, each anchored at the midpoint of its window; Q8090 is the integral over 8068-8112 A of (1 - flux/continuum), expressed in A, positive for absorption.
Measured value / 2.4 A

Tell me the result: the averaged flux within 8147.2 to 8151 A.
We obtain 82.4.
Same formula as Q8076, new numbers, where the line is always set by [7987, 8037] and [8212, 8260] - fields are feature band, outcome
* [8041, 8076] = 1.4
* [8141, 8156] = -1.5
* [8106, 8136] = 1.4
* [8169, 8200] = -1.3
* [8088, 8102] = 0.7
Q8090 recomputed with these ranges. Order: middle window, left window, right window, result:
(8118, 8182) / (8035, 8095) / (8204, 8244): -2.42 A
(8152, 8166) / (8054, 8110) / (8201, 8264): 0.46 A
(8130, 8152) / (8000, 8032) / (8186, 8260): -1.40 A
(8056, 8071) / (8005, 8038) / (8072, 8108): 0.07 A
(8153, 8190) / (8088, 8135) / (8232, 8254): -0.20 A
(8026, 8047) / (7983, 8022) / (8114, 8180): 0.62 A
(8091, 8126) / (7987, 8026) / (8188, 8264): 2.33 A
